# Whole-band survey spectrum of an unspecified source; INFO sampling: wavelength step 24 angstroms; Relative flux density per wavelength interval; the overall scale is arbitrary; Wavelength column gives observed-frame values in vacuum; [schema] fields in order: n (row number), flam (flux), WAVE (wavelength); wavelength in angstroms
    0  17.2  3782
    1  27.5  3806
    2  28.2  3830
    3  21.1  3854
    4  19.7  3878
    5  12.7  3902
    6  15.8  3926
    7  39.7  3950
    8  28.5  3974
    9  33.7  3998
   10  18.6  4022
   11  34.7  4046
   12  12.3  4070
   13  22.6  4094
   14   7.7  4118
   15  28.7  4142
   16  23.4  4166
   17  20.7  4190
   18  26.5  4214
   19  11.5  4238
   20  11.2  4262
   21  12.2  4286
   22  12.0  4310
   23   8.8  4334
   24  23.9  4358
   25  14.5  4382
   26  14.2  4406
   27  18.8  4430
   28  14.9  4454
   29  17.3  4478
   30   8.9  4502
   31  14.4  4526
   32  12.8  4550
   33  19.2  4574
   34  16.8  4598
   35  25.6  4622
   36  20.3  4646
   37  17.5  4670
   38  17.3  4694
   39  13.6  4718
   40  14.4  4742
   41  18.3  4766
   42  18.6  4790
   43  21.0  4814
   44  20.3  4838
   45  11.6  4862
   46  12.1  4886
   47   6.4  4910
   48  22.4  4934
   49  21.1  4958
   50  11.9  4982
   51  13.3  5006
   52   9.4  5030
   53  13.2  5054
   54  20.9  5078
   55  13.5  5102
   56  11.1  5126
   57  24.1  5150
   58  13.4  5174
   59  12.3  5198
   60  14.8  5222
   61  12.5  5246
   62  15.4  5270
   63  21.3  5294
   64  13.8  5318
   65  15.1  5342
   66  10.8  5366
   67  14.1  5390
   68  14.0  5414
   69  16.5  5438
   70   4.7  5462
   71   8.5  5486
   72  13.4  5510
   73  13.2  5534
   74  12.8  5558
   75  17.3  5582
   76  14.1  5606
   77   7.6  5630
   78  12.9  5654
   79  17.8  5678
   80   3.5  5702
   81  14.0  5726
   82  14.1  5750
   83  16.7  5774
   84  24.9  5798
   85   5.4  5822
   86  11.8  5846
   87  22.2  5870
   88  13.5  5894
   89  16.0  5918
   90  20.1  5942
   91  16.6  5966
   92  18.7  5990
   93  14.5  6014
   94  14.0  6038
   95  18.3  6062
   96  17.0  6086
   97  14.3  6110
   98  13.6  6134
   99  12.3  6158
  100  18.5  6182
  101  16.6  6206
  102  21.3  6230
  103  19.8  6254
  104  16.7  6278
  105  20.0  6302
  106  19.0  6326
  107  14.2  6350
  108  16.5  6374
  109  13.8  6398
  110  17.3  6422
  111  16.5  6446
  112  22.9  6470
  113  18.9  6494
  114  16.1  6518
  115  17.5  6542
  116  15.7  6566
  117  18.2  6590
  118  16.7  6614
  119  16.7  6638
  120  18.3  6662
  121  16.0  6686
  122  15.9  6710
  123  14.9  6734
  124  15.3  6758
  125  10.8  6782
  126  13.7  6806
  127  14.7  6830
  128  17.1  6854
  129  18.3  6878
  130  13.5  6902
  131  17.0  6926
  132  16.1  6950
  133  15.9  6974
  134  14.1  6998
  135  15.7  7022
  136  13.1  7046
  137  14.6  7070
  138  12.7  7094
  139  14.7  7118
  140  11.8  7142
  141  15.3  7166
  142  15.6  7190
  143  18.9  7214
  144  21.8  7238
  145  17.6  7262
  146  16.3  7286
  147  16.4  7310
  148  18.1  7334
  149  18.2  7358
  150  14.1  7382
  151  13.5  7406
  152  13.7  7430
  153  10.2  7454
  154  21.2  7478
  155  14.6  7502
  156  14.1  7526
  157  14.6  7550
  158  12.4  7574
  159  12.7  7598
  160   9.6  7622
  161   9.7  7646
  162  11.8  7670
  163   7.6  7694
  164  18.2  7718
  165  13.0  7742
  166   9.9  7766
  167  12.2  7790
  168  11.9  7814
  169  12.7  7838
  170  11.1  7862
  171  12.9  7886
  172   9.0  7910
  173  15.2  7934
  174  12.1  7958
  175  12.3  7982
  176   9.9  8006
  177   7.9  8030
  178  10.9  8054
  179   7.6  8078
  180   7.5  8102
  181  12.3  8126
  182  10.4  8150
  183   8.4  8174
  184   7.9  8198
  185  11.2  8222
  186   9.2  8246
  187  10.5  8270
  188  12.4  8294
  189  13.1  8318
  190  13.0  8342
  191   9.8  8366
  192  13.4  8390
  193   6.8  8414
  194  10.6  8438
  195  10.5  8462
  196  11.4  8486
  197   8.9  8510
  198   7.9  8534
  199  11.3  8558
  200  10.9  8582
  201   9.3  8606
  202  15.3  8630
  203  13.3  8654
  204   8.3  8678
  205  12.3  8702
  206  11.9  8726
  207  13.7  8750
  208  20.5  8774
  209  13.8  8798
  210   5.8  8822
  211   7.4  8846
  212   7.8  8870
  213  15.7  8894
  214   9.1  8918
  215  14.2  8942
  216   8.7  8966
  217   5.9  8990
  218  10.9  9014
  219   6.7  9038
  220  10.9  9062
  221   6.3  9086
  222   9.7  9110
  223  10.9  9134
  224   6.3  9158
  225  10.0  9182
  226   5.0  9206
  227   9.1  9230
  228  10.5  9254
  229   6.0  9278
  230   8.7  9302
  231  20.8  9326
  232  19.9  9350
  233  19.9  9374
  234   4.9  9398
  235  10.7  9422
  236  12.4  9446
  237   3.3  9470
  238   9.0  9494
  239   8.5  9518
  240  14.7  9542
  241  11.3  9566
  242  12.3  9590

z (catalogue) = 0.55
